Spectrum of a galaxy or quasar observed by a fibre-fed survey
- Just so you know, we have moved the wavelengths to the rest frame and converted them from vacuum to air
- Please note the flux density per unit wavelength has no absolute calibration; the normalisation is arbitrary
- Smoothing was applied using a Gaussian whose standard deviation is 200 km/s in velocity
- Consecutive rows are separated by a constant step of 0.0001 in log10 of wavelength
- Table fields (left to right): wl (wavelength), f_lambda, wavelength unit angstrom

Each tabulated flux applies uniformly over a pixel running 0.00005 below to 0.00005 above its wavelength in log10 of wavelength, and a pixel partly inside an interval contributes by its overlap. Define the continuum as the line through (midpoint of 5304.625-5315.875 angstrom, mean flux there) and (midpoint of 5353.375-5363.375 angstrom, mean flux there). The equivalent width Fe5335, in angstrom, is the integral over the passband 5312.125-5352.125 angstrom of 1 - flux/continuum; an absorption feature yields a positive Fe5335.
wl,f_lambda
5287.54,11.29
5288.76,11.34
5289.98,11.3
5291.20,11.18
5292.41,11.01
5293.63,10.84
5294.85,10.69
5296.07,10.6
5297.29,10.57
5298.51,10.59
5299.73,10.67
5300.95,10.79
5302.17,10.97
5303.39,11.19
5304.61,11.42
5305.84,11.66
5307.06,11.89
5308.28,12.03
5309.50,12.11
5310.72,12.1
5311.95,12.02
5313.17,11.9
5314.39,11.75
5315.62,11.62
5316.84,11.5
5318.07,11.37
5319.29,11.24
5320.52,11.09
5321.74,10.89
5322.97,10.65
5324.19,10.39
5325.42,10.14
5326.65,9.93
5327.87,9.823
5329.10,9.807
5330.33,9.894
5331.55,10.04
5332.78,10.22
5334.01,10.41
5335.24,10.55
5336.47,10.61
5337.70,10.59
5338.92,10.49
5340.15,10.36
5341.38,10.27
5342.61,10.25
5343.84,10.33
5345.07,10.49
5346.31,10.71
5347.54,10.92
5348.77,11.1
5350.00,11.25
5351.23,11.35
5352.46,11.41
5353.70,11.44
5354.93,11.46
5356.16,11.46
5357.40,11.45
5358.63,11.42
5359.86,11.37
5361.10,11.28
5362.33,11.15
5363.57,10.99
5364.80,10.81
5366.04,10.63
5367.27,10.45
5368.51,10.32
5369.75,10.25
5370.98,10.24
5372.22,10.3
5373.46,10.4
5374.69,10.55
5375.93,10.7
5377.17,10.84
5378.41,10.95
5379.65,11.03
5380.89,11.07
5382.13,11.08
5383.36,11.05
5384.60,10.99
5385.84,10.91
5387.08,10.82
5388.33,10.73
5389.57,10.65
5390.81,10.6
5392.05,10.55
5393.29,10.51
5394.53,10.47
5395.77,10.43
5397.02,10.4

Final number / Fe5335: 3.2 angstrom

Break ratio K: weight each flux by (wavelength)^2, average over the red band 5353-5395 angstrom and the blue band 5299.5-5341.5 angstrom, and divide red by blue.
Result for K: 1.0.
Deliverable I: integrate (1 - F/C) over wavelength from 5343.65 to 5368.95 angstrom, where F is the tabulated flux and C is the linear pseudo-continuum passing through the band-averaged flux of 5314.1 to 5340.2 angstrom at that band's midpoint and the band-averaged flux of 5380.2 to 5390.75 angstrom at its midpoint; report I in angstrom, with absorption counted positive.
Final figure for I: -0.7 angstrom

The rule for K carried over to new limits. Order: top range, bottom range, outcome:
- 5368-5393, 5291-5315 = 0.97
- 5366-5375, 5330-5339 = 1.01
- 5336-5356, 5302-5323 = 0.95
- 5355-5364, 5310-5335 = 1.06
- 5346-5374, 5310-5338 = 1.03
